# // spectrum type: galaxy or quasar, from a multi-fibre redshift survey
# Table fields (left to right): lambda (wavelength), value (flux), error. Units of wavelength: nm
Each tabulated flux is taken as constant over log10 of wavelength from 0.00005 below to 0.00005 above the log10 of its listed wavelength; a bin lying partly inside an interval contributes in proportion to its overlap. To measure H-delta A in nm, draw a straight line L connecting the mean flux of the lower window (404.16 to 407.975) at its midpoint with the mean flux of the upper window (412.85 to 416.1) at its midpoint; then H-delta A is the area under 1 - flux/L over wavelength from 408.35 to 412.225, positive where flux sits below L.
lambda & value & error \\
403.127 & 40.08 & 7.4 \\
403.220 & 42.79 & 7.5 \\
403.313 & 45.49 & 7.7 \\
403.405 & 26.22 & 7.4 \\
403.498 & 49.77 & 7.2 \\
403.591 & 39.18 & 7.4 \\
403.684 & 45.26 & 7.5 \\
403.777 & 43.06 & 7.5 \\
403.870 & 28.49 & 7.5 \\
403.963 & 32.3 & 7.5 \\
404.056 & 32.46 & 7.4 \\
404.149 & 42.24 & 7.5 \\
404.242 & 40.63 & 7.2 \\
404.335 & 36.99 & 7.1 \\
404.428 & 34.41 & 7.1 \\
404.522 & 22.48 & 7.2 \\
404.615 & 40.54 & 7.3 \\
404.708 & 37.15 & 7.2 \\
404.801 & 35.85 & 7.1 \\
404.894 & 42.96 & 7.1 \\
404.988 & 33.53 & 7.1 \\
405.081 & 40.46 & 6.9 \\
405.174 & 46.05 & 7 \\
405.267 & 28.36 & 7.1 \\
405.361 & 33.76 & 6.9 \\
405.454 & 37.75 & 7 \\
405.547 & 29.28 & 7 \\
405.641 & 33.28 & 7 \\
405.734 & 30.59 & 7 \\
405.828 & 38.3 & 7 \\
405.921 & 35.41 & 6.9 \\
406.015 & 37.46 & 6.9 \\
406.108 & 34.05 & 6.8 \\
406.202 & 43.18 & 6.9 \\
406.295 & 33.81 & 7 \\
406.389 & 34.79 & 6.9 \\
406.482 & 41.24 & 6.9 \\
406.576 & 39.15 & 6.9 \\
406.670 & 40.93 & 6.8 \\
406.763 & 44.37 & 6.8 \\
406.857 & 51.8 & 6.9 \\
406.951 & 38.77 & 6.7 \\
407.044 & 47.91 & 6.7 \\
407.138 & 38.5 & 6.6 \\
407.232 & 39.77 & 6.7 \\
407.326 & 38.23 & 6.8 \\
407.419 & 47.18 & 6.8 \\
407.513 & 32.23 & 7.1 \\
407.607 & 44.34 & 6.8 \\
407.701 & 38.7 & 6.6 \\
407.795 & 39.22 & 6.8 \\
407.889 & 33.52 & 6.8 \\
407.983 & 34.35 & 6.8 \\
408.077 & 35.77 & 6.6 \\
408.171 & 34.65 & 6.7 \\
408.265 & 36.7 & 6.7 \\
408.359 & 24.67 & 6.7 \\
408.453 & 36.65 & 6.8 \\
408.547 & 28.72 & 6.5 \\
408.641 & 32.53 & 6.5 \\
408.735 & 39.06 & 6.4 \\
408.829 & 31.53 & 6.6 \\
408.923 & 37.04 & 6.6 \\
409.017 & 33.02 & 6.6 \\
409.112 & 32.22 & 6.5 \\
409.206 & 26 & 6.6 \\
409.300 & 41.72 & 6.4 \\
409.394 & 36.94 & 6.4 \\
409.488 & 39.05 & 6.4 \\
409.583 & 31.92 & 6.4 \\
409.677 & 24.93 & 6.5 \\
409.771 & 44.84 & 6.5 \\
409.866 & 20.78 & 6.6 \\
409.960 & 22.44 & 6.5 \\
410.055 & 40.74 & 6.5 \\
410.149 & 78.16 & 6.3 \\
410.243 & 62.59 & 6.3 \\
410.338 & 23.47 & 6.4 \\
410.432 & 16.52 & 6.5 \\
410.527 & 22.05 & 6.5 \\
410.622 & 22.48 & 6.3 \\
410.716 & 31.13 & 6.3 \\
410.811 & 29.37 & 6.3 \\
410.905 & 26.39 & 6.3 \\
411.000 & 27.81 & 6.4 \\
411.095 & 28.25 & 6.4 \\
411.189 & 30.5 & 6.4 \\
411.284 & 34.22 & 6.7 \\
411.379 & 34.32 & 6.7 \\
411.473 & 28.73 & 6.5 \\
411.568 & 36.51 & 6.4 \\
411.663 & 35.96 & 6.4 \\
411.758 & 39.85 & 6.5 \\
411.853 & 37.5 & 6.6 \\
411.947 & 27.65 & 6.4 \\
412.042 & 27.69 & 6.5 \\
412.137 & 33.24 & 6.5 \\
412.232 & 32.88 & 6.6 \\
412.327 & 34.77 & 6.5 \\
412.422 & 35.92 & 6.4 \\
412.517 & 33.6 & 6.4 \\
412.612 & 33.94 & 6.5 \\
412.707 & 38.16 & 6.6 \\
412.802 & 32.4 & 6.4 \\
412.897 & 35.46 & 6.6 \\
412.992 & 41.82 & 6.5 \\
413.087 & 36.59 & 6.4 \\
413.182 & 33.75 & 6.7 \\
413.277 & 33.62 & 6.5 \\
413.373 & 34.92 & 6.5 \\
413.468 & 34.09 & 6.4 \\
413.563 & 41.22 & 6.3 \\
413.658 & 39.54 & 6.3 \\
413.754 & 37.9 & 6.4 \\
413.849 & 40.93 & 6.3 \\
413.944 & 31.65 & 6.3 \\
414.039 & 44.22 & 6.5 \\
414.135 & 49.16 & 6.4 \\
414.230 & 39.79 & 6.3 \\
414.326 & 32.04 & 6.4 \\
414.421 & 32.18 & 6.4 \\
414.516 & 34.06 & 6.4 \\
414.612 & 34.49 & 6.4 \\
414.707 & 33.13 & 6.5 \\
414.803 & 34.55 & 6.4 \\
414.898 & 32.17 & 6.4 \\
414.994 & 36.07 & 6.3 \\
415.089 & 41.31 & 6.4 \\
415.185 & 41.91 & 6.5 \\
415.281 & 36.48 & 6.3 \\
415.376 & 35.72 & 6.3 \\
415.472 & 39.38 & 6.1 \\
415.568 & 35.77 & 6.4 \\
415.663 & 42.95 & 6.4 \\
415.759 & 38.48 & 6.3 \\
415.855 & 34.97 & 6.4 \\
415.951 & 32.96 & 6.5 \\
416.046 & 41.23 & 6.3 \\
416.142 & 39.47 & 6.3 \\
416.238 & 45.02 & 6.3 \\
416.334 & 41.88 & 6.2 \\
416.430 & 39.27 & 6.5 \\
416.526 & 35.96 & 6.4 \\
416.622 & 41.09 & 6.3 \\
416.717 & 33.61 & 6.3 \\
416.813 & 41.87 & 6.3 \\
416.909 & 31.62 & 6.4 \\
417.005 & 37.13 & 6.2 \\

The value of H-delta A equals 0.45 nm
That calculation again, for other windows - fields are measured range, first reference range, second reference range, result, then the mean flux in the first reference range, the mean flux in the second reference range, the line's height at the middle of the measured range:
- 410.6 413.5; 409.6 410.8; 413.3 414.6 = 0.219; 34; 37.6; 35.8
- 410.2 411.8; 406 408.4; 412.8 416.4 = 0.295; 38.7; 37.5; 38.1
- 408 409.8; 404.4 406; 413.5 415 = 0.102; 35.3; 37.1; 36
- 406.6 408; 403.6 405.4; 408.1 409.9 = -0.244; 36.7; 33.4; 34.7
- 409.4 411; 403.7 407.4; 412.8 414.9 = 0.156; 37.6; 36.7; 37.1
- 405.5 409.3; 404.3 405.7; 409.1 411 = -0.242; 35.5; 33.6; 34.6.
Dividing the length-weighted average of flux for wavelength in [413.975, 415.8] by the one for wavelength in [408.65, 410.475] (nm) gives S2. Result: 1.0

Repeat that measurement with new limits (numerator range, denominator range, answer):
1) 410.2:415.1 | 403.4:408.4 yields 0.91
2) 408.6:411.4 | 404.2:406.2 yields 0.93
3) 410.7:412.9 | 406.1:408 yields 0.82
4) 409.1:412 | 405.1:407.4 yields 0.87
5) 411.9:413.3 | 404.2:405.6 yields 0.95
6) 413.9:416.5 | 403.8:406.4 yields 1.06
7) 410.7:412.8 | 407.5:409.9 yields 0.95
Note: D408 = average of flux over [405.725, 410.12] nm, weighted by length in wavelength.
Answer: 36.6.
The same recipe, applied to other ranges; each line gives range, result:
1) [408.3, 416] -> 34.9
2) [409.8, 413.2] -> 33.6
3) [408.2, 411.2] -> 33.2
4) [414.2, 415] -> 34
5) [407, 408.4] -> 37.7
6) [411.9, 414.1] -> 35.6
